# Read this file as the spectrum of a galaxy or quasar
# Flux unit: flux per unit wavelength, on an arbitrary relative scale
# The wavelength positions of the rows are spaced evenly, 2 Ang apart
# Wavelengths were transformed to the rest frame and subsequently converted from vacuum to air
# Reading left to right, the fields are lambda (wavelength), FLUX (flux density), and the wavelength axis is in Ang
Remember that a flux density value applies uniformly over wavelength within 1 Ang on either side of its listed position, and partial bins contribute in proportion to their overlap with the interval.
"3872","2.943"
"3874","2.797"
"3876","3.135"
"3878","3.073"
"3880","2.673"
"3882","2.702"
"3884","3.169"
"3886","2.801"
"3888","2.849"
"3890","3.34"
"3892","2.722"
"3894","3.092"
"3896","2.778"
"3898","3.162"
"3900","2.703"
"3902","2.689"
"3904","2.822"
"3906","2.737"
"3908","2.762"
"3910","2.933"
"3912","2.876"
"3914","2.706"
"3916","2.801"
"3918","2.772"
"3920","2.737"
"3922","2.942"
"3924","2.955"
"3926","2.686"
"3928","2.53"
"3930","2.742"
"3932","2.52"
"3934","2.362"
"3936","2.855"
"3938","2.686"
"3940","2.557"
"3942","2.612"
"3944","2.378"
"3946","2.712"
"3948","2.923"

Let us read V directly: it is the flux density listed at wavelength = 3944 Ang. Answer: 2.378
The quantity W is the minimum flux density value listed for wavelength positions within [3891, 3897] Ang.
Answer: 2.722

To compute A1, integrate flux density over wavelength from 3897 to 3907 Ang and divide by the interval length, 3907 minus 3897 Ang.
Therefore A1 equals 2.82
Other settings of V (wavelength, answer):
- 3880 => 2.673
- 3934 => 2.362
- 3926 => 2.686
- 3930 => 2.742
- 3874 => 2.797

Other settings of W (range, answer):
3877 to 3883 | 2.673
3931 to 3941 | 2.362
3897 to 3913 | 2.689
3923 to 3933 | 2.52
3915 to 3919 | 2.772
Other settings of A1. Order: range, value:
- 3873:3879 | 3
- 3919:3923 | 2.84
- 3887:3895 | 3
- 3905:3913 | 2.83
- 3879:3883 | 2.69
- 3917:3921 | 2.75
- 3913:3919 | 2.76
